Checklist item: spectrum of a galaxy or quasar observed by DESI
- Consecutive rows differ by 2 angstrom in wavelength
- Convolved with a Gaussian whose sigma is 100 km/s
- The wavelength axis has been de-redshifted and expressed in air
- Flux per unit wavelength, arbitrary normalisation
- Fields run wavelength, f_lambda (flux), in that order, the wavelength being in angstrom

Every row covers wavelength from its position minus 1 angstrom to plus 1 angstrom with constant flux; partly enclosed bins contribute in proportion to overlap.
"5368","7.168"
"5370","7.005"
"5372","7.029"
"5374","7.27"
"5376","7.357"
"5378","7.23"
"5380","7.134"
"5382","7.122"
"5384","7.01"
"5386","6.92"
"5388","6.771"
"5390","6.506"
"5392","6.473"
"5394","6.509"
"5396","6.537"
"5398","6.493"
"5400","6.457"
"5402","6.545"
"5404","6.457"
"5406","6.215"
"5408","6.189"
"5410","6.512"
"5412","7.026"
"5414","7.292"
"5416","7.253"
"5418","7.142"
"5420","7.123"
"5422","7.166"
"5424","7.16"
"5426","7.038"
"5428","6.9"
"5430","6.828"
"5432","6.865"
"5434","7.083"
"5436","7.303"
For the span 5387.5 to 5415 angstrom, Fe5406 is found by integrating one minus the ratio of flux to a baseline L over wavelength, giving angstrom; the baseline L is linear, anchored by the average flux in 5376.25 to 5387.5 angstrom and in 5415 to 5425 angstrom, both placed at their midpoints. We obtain 2.17 angstrom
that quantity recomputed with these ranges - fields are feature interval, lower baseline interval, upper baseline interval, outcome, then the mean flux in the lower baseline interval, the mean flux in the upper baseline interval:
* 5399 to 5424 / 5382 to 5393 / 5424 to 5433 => 0.26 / 6.77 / 6.94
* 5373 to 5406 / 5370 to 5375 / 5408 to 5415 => 1.02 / 7.12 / 6.84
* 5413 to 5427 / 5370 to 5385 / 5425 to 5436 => -0.31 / 7.15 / 6.98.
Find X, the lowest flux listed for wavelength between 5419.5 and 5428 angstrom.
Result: 6.9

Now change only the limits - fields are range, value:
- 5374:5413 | 6.189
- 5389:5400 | 6.457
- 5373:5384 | 7.01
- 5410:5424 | 6.512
